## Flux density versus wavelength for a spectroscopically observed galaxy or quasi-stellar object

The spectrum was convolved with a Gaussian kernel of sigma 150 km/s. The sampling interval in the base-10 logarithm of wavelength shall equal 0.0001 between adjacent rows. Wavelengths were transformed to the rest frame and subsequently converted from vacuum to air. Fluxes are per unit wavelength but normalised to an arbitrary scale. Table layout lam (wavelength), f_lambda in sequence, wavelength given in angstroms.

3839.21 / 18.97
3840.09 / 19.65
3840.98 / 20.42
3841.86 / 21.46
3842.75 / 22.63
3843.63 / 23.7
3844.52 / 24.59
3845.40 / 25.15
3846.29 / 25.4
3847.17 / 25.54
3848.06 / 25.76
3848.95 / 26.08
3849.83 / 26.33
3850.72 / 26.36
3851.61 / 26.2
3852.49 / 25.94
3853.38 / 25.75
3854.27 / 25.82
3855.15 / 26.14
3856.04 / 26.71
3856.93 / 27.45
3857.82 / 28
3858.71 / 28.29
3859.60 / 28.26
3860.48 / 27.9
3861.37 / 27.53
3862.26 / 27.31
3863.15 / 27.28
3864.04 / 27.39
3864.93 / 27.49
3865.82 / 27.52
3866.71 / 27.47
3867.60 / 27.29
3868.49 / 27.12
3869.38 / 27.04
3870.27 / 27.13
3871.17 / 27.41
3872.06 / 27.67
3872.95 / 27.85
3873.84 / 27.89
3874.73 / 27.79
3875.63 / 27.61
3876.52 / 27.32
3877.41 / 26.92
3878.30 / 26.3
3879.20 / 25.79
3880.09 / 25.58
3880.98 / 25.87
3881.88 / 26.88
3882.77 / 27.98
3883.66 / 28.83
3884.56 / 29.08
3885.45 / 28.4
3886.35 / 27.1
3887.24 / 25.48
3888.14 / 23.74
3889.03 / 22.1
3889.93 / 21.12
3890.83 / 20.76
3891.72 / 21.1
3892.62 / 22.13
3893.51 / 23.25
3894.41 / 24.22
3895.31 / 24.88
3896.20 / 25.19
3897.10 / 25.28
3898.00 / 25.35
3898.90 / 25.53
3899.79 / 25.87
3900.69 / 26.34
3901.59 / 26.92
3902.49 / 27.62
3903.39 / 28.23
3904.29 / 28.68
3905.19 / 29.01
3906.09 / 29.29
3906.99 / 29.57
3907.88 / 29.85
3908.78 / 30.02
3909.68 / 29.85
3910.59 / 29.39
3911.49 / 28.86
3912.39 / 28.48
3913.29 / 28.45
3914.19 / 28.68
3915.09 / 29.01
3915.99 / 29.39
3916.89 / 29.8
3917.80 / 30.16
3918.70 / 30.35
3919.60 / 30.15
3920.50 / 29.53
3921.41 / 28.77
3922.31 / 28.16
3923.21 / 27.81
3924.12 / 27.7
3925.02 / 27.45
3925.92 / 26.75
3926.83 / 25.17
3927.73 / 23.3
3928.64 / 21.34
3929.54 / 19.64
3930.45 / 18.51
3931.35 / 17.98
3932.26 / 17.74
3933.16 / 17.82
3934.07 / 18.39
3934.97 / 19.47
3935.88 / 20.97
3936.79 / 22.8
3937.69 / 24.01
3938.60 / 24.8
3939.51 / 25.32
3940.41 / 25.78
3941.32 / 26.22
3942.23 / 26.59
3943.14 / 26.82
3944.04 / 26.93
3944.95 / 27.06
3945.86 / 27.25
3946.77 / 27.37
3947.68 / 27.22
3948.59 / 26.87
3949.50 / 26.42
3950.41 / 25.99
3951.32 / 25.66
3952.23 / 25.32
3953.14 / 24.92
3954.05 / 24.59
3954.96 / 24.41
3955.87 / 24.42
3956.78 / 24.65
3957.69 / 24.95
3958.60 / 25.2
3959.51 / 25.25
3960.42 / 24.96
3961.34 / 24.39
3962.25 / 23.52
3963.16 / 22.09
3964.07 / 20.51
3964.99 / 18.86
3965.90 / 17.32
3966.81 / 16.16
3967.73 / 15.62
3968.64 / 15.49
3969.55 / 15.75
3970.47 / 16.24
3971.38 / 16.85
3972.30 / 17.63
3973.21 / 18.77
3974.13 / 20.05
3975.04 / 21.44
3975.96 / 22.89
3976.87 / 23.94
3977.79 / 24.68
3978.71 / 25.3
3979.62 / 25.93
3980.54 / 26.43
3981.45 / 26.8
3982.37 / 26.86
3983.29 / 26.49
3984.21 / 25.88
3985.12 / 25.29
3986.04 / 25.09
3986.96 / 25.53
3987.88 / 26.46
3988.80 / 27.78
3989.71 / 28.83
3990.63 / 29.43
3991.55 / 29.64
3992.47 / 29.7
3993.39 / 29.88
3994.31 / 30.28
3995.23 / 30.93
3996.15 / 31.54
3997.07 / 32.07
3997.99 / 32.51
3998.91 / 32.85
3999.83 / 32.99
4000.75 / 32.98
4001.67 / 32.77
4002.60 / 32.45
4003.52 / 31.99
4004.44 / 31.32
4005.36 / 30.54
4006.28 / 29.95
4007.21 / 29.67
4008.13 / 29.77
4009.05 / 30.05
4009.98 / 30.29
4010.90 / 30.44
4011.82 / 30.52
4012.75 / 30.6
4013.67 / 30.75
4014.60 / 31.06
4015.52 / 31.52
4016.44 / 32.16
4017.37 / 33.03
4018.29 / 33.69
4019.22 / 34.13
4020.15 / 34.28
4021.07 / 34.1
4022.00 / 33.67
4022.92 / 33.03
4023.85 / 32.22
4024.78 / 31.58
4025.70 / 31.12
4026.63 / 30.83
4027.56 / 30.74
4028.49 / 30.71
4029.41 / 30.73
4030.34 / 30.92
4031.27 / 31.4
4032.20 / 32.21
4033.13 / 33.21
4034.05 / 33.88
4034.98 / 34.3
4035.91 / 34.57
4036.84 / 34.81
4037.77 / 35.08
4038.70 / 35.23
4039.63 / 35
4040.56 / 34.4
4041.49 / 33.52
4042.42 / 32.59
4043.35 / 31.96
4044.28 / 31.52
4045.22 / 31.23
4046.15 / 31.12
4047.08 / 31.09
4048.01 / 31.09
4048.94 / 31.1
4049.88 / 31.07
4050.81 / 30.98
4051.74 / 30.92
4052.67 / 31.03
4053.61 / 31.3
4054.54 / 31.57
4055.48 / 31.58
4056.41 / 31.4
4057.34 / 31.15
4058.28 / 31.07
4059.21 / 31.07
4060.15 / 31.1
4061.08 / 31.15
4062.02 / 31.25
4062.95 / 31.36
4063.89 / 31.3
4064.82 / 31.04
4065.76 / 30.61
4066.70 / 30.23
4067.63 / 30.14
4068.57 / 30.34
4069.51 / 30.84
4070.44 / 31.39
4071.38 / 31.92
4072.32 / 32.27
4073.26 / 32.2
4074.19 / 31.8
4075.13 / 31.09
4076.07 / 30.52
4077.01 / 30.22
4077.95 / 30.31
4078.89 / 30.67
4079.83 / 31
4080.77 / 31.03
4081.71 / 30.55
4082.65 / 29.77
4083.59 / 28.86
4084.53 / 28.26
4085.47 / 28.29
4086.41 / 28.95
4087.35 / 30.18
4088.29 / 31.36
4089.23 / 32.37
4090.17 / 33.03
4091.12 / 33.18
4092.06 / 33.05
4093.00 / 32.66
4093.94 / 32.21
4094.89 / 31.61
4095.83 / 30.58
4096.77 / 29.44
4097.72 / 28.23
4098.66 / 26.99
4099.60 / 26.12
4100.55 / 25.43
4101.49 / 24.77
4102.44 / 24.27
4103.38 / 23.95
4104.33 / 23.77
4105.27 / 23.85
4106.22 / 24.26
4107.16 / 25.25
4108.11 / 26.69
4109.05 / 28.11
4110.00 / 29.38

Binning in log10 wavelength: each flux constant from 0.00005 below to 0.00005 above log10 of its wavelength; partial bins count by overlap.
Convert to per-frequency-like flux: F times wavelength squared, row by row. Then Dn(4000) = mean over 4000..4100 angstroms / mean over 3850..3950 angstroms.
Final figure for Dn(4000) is 1.29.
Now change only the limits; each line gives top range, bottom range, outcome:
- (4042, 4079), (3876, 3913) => 1.28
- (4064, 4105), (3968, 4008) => 1.17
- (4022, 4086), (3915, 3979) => 1.41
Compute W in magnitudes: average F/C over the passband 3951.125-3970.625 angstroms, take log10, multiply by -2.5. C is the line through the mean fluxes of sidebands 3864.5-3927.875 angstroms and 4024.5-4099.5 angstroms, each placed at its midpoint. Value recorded 0.30 mag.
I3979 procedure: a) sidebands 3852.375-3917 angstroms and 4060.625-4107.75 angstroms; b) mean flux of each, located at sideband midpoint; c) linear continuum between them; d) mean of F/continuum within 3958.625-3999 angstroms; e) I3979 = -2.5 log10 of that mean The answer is 0.16 mag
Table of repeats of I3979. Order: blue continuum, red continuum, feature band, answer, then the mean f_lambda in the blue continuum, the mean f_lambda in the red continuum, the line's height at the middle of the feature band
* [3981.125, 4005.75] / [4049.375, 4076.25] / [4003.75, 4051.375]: -0.059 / 29.6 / 31.2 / 30.4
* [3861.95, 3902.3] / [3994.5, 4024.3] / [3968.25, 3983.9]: 0.355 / 26.1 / 31.9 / 30.4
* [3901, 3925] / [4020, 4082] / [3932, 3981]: 0.286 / 28.9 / 31.8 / 29.8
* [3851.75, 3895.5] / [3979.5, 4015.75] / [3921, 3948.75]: 0.157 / 26.4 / 29.7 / 28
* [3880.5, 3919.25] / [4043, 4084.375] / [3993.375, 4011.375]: -0.065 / 26.9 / 31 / 29.5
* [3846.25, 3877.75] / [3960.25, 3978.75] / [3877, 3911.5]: -0.062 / 27.1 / 19.9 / 24.9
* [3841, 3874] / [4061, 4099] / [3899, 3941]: 0.060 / 26.4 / 30.8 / 27.7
